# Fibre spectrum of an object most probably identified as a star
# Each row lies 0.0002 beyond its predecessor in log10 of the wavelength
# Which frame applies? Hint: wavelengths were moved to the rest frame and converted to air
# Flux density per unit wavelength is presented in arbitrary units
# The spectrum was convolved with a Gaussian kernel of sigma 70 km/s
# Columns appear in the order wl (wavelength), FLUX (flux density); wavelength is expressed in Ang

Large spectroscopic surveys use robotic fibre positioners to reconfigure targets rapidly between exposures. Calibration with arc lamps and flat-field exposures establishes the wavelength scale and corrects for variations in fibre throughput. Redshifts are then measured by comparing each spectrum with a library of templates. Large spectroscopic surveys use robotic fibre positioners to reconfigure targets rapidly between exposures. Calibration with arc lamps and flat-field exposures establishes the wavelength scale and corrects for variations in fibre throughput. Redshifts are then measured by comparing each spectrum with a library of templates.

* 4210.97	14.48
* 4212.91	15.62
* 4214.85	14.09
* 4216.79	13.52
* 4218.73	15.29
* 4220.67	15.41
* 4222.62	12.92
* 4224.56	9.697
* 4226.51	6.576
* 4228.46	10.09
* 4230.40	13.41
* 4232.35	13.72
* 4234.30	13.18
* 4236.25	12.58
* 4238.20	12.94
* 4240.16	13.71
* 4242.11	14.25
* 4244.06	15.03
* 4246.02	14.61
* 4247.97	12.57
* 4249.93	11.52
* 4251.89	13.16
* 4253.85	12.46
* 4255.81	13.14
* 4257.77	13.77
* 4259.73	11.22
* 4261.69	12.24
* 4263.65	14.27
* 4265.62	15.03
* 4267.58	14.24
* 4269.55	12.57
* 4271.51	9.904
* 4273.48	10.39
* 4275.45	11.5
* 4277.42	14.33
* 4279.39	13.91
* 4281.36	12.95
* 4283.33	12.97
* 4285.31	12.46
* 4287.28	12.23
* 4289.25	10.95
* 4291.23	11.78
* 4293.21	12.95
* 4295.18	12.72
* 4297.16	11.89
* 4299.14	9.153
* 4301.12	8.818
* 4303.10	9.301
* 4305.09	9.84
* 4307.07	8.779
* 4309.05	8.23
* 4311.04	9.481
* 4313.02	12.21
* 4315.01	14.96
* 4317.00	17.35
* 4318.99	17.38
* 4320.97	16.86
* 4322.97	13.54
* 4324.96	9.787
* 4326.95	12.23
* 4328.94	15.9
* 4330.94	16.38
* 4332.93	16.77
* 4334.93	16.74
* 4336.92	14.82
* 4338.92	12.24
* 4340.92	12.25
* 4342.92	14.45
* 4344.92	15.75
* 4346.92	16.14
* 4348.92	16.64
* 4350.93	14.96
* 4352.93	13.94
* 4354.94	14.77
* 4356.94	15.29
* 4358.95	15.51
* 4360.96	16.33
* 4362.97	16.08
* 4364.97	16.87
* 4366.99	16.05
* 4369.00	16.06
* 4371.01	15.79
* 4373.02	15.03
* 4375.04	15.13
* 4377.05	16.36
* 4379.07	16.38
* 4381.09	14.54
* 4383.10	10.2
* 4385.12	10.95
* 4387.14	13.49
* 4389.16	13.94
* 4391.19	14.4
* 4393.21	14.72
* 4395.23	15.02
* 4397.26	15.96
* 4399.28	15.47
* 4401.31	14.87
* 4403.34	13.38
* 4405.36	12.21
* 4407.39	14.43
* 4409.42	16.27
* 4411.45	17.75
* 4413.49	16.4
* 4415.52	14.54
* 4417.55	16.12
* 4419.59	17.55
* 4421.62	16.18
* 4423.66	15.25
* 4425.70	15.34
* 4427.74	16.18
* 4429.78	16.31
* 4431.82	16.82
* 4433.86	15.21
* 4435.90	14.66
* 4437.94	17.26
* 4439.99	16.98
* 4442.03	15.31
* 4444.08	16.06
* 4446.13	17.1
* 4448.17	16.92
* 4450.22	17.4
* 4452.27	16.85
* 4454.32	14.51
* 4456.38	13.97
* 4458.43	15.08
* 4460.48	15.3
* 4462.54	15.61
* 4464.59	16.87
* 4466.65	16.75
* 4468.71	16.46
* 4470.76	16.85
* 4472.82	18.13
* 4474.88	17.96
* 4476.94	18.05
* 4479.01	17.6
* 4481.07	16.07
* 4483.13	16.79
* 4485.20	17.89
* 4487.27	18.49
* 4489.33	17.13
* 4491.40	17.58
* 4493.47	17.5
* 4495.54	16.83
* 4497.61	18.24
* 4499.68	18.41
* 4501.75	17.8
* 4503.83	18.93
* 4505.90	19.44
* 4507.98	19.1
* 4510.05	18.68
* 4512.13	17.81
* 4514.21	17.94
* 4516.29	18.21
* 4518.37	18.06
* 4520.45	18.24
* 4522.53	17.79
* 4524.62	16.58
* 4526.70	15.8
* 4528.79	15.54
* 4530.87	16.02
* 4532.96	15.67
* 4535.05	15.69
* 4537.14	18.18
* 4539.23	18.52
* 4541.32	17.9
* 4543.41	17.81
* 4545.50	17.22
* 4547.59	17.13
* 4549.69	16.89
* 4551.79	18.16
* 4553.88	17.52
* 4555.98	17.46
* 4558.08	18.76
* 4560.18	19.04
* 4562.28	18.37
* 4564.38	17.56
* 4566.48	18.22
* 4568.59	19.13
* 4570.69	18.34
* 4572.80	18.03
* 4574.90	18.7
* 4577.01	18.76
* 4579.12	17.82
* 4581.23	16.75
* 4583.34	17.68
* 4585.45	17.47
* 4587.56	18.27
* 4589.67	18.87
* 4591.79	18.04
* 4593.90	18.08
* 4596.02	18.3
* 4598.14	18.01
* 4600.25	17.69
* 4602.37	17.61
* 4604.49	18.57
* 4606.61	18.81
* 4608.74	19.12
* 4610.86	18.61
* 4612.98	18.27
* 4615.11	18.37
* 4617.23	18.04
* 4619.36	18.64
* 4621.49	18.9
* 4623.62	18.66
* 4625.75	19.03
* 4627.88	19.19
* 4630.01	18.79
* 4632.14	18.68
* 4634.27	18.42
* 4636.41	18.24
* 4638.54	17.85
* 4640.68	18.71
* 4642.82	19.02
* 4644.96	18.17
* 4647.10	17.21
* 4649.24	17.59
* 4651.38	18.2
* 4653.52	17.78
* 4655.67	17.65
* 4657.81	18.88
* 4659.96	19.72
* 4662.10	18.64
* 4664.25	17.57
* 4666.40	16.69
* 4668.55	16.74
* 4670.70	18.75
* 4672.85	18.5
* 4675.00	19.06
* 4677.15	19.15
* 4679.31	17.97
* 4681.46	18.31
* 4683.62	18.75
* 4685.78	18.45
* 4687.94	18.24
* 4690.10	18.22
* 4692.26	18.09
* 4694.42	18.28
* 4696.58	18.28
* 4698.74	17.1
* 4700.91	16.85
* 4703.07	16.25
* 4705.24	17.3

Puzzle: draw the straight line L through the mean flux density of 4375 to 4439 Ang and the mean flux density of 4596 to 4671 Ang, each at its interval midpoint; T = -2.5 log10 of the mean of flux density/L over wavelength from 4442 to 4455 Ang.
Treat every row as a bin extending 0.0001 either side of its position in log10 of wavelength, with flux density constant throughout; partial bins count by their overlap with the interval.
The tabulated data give -0.05 mag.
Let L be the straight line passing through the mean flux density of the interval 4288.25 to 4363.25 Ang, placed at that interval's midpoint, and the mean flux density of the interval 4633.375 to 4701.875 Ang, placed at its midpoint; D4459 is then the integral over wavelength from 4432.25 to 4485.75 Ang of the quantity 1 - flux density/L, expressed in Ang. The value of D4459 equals -3.9 Ang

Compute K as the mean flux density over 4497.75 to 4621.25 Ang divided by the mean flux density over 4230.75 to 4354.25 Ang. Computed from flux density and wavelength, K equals 1.4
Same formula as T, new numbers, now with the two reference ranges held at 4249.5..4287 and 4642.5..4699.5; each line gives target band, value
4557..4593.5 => -0.08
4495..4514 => -0.16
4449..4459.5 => -0.02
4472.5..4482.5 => -0.13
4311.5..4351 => -0.09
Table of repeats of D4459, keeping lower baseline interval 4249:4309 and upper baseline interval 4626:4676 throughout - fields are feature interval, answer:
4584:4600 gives -0.8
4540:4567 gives -2.0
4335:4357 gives -2.7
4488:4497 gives -1.0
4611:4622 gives -0.5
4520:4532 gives -0.3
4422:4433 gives -1.1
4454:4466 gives -0.2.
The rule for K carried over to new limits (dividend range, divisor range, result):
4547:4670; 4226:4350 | 1.41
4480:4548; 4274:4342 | 1.38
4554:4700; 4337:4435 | 1.21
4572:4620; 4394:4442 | 1.16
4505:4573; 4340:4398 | 1.19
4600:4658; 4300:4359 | 1.34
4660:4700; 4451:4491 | 1.09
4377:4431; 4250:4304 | 1.22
